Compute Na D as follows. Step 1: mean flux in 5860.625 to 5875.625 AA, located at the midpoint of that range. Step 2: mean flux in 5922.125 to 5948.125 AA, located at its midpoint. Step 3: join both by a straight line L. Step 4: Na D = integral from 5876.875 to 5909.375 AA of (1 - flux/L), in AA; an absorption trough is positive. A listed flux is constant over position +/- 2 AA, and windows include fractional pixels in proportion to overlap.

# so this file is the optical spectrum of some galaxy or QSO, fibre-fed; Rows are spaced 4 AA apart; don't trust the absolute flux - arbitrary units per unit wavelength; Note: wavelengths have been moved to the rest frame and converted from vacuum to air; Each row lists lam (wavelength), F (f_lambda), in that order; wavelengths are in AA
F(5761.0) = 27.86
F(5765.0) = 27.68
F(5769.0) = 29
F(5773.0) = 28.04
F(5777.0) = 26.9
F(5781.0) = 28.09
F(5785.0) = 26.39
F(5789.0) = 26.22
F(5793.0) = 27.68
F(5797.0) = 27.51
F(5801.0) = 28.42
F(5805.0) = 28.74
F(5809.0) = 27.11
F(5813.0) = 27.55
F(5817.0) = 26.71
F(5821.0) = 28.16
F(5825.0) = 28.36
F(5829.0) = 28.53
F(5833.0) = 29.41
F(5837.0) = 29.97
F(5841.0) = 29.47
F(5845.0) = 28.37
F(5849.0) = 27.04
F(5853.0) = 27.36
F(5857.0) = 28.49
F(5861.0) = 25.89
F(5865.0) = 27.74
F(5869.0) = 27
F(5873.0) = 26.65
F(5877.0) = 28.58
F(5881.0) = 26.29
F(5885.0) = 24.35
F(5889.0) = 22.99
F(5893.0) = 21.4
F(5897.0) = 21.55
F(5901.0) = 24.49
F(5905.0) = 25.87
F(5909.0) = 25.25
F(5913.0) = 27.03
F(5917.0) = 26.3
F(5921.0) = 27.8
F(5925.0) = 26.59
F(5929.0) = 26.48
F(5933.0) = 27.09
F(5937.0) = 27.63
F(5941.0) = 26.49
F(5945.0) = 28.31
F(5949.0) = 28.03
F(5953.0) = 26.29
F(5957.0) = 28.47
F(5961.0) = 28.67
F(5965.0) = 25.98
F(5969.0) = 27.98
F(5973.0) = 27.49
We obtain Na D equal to 3.4 AA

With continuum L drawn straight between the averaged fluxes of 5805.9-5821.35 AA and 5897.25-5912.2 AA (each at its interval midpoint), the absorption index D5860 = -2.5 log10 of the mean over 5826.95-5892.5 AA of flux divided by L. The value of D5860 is -0.04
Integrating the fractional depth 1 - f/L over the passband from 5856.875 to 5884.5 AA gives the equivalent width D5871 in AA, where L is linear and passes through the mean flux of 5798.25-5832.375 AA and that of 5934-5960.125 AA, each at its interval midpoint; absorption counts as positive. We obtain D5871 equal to 0.8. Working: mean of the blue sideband 28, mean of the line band 27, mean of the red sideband 27.6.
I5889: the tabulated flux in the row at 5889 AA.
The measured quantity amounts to 22.99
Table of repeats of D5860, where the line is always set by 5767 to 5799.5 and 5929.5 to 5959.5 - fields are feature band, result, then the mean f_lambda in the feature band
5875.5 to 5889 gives 0.067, 25.8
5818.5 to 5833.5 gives -0.039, 28.5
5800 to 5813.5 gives -0.019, 28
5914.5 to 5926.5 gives 0.021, 26.9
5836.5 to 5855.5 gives -0.033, 28.3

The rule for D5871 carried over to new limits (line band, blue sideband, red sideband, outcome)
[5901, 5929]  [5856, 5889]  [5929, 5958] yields 0.8 AA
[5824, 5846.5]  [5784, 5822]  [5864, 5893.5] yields -2.0 AA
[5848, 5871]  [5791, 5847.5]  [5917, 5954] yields 0.5 AA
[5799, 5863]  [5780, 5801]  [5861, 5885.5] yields -2.5 AA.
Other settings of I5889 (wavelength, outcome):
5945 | 28.31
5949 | 28.03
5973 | 27.49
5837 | 29.97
